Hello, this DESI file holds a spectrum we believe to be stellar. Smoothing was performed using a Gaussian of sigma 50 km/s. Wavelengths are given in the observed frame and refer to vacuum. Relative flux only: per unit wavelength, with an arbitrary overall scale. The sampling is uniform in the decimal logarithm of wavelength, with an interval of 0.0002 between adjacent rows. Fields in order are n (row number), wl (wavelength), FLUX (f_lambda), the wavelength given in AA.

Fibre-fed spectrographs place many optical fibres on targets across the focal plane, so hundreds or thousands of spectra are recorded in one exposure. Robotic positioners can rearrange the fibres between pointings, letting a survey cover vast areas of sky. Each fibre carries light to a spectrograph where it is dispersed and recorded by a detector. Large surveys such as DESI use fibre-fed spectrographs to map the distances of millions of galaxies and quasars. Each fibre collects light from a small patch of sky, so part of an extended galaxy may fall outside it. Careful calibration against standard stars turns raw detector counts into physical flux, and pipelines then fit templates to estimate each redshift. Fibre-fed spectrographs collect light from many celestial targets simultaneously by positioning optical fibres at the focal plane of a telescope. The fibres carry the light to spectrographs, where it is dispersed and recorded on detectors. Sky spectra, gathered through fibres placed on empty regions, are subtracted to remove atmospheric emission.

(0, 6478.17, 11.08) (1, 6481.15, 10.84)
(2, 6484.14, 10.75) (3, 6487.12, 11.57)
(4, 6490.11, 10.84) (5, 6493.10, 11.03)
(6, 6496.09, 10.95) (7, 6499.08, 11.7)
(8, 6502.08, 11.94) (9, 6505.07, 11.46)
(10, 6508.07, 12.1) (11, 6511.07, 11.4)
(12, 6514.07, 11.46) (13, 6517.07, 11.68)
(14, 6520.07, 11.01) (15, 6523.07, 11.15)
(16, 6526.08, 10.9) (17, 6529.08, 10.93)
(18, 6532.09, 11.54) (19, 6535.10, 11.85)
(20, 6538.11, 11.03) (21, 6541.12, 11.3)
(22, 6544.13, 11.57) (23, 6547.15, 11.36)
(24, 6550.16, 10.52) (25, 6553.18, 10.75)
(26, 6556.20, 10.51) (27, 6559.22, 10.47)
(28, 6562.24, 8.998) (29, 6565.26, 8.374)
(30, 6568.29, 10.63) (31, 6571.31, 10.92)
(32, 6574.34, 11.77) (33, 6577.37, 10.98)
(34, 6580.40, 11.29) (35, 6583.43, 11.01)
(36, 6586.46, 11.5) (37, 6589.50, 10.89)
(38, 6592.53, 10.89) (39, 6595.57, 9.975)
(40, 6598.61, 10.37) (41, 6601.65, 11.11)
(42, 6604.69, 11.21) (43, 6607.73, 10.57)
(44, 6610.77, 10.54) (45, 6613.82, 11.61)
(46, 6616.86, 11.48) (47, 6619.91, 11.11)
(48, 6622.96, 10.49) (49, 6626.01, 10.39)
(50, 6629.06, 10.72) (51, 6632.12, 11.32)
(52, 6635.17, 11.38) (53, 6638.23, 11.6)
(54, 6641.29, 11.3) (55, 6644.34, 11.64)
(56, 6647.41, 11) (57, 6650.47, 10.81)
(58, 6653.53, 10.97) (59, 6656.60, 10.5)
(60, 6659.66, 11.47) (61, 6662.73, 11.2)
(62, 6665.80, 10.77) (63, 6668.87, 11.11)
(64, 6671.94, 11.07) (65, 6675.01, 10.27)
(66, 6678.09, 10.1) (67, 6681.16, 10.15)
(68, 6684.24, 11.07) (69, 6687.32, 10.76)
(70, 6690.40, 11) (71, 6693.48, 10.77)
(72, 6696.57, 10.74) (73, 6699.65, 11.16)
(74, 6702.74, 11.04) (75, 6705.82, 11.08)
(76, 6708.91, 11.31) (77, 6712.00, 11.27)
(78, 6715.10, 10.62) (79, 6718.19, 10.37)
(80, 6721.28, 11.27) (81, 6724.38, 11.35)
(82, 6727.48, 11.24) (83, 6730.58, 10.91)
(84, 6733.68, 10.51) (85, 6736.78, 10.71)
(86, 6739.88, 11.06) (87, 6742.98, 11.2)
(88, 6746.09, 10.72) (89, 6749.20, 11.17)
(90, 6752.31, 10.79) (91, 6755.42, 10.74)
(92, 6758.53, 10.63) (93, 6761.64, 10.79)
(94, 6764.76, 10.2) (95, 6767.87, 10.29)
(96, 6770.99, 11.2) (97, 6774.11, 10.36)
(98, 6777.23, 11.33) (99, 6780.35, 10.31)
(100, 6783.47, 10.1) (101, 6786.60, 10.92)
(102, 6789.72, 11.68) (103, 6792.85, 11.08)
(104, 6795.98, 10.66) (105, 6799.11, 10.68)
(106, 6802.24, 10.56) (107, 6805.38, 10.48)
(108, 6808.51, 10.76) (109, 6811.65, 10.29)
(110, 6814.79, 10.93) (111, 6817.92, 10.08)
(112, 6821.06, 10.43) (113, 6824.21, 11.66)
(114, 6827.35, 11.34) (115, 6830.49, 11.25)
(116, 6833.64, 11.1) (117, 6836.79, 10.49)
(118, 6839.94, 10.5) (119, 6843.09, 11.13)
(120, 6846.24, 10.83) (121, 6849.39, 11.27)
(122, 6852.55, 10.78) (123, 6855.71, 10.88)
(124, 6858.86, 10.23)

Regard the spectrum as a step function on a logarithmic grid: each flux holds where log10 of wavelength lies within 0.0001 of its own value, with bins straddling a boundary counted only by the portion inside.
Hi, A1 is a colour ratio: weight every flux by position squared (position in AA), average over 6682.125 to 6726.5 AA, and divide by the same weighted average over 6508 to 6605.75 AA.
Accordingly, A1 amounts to 1.05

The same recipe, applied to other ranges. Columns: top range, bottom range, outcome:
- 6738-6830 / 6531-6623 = 1.06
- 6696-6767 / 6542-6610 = 1.07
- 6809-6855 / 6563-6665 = 1.06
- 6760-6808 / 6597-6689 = 1.02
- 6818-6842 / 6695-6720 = 1.03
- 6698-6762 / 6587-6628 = 1.05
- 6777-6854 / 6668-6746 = 1.03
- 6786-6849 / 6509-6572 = 1.08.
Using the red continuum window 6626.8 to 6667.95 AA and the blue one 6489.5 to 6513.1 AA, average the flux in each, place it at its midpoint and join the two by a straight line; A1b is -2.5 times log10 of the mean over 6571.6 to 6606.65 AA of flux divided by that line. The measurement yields 0.025 mag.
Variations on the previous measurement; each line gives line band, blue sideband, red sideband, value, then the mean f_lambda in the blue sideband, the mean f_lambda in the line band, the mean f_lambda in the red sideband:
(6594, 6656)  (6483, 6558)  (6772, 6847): 0.011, 11.3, 11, 10.8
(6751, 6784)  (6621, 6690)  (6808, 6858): 0.025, 10.9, 10.6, 10.9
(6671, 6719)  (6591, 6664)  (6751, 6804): 0.007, 11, 10.8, 10.7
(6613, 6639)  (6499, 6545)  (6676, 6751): 0.004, 11.4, 11.1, 10.9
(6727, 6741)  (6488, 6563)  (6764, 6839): 0.000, 11.2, 10.9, 10.8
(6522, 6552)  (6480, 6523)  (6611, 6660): 0.006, 11.3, 11.2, 11.1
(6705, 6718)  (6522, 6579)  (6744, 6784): -0.027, 10.8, 11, 10.7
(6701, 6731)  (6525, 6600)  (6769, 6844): -0.024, 10.8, 11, 10.8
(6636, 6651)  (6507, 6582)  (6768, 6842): -0.039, 11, 11.3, 10.8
